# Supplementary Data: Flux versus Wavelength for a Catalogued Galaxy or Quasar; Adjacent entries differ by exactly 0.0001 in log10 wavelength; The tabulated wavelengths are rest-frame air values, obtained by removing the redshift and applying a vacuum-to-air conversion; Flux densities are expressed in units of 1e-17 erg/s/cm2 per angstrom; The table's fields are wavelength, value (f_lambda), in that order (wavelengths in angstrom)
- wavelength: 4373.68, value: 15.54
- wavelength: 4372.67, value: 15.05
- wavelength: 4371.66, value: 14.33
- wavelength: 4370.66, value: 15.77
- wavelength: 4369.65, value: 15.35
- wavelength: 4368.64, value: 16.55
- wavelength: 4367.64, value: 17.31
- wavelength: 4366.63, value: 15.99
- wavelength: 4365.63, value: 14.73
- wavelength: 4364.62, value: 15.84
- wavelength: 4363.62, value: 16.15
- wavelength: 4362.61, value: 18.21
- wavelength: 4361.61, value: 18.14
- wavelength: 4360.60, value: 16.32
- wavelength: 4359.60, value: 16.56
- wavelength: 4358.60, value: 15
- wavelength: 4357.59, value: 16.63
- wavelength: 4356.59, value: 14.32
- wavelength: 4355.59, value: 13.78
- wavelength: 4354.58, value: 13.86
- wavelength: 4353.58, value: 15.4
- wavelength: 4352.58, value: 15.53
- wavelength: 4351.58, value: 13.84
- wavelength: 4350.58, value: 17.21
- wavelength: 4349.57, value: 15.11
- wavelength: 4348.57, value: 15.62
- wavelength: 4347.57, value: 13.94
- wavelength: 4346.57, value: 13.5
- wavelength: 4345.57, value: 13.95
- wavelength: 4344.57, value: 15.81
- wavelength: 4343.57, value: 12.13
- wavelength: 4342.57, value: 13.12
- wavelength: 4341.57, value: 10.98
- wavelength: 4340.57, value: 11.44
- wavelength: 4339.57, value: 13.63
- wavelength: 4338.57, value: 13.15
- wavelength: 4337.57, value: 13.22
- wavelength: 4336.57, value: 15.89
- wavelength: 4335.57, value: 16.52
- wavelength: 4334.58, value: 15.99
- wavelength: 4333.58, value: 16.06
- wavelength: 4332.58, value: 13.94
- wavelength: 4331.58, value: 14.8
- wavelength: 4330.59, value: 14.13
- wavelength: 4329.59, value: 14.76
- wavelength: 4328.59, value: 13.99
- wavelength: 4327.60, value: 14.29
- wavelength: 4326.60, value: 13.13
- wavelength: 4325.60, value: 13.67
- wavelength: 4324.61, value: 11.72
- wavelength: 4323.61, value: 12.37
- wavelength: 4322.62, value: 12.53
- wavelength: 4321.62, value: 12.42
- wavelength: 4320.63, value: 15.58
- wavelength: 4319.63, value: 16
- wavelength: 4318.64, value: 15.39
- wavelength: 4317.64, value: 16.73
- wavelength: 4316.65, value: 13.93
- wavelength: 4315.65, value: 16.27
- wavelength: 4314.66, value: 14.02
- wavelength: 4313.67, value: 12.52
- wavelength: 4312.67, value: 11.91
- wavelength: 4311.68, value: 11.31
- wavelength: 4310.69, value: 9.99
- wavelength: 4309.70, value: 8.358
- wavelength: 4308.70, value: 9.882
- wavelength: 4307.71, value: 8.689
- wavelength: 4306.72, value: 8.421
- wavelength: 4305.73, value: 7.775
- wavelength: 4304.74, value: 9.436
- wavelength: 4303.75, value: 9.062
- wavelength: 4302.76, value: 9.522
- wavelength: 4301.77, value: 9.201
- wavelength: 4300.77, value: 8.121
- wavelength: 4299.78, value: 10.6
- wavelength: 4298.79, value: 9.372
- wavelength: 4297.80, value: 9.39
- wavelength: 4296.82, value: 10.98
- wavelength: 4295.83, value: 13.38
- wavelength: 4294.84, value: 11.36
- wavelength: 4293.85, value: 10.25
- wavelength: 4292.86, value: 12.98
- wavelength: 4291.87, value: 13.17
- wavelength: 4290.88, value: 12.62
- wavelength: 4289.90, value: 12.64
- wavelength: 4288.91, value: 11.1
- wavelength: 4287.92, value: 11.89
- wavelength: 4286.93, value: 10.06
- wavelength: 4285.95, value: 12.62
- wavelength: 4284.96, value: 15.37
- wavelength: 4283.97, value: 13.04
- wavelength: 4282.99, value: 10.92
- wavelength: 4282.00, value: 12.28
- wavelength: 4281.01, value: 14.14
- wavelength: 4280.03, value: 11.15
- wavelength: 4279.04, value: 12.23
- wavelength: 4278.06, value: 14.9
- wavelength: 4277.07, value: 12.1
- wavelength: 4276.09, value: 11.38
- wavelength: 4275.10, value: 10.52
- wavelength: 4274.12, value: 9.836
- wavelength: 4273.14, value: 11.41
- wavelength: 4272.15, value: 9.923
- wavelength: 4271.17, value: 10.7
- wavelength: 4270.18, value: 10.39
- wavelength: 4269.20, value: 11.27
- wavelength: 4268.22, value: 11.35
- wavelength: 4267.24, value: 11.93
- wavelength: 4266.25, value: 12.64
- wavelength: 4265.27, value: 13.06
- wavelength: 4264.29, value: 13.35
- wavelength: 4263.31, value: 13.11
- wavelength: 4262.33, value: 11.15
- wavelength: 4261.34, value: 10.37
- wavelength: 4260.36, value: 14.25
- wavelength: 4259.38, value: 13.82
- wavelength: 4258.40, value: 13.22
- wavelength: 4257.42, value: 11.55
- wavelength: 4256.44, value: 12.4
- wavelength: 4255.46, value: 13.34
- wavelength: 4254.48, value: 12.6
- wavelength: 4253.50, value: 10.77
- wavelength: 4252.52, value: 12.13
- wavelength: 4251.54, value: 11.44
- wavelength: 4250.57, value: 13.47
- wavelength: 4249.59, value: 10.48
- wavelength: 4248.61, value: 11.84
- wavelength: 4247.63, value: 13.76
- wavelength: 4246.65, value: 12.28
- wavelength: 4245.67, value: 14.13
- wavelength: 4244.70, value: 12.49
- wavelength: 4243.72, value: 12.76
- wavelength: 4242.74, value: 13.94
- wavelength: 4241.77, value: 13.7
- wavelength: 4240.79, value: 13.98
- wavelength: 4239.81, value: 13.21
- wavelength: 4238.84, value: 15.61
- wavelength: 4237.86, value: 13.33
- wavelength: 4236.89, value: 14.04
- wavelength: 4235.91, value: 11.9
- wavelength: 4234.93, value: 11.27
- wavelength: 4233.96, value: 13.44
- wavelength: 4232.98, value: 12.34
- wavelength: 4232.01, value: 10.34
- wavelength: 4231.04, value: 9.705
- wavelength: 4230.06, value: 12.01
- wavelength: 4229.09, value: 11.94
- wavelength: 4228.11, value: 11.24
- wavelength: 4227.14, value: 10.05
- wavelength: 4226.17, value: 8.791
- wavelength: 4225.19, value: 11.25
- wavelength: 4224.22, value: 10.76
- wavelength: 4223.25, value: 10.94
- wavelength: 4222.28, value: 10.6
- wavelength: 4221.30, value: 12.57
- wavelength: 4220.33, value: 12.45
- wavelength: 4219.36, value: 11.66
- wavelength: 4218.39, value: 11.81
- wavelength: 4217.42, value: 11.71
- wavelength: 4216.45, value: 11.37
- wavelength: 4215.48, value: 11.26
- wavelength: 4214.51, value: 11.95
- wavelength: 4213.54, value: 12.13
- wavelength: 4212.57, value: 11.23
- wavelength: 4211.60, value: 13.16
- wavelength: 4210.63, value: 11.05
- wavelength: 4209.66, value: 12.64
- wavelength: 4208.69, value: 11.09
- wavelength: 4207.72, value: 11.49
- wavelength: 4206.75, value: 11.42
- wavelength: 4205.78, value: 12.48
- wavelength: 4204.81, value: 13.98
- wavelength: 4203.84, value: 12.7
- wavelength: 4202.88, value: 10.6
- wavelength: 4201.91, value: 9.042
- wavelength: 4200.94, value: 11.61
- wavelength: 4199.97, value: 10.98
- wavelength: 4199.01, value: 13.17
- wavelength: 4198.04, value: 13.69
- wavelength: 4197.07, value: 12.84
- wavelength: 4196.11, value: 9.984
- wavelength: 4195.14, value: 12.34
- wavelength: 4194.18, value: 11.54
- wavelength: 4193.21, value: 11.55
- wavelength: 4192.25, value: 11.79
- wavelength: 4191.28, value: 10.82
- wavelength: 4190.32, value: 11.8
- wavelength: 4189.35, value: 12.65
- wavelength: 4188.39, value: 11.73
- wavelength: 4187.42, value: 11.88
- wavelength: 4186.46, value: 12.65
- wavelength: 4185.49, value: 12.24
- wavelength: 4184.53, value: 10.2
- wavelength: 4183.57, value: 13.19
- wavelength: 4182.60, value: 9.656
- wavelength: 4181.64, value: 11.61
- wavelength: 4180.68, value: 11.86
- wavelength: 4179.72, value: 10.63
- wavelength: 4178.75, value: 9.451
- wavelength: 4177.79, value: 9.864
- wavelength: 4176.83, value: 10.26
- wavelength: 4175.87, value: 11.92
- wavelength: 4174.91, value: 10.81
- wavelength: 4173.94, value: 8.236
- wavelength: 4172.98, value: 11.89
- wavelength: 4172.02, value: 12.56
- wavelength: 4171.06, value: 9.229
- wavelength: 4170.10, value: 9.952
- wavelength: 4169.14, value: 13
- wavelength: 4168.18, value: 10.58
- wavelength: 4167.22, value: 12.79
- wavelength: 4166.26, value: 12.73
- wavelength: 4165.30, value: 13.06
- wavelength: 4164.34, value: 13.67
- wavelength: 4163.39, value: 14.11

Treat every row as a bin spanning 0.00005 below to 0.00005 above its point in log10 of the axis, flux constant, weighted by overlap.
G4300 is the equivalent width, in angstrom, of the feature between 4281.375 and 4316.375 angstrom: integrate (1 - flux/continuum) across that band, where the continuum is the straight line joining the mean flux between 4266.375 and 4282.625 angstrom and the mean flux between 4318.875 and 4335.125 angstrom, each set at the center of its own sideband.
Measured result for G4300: 4.4 angstrom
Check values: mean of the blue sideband 11.6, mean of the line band 11.1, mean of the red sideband 14.1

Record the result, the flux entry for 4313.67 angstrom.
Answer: 12.52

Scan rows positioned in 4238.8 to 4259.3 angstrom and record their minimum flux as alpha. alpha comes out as 10.48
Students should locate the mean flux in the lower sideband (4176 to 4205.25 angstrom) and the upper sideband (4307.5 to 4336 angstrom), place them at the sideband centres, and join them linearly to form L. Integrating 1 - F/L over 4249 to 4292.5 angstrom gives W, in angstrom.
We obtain 2.2 angstrom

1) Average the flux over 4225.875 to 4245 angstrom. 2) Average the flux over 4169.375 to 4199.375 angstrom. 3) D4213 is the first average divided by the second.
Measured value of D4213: 1.09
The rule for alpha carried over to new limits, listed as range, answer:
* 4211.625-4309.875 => 7.775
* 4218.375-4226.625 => 8.791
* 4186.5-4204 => 9.042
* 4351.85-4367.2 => 13.78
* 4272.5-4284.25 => 9.836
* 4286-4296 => 10.06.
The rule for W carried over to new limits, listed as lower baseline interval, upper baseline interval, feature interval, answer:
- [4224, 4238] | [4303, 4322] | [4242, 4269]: -2.1 angstrom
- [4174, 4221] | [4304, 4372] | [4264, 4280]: 1.5 angstrom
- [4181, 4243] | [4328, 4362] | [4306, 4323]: 1.8 angstrom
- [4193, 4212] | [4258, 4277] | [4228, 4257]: -1.8 angstrom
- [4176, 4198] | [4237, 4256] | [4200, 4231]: 1.7 angstrom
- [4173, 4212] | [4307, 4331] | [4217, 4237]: 0.9 angstrom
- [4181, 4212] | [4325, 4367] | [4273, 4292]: 1.9 angstrom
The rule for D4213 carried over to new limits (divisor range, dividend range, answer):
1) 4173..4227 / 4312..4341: 1.23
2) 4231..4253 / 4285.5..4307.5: 0.83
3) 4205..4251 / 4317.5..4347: 1.16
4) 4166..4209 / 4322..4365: 1.27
